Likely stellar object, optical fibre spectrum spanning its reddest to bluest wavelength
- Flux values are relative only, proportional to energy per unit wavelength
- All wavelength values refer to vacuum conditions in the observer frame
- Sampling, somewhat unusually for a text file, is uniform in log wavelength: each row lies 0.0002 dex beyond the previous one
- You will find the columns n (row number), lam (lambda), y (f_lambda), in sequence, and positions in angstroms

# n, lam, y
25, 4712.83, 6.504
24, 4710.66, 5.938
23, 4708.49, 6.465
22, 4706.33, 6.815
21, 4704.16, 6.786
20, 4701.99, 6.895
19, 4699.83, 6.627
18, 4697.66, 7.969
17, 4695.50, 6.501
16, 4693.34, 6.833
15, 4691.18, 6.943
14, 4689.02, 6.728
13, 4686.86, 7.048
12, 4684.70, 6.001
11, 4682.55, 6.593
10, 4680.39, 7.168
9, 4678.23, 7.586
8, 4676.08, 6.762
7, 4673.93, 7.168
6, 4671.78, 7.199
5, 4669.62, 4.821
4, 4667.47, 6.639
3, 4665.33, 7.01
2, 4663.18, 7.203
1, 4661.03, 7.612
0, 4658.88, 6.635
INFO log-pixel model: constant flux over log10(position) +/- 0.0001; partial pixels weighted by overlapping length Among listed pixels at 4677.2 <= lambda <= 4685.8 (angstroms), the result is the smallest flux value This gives 6.001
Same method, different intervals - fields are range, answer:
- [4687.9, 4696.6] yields 6.501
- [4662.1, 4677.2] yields 4.821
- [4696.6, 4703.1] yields 6.627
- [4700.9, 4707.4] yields 6.786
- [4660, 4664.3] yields 7.203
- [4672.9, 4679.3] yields 6.762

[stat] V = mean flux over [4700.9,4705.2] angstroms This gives 6.84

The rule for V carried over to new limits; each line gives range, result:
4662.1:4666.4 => 7.11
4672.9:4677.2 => 6.98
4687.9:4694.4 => 6.84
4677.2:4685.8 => 6.83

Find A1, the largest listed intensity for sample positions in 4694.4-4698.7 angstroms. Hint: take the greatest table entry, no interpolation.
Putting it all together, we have 7.969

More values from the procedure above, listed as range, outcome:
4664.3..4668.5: 7.01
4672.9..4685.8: 7.586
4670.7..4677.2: 7.199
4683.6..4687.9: 7.048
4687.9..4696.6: 6.943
